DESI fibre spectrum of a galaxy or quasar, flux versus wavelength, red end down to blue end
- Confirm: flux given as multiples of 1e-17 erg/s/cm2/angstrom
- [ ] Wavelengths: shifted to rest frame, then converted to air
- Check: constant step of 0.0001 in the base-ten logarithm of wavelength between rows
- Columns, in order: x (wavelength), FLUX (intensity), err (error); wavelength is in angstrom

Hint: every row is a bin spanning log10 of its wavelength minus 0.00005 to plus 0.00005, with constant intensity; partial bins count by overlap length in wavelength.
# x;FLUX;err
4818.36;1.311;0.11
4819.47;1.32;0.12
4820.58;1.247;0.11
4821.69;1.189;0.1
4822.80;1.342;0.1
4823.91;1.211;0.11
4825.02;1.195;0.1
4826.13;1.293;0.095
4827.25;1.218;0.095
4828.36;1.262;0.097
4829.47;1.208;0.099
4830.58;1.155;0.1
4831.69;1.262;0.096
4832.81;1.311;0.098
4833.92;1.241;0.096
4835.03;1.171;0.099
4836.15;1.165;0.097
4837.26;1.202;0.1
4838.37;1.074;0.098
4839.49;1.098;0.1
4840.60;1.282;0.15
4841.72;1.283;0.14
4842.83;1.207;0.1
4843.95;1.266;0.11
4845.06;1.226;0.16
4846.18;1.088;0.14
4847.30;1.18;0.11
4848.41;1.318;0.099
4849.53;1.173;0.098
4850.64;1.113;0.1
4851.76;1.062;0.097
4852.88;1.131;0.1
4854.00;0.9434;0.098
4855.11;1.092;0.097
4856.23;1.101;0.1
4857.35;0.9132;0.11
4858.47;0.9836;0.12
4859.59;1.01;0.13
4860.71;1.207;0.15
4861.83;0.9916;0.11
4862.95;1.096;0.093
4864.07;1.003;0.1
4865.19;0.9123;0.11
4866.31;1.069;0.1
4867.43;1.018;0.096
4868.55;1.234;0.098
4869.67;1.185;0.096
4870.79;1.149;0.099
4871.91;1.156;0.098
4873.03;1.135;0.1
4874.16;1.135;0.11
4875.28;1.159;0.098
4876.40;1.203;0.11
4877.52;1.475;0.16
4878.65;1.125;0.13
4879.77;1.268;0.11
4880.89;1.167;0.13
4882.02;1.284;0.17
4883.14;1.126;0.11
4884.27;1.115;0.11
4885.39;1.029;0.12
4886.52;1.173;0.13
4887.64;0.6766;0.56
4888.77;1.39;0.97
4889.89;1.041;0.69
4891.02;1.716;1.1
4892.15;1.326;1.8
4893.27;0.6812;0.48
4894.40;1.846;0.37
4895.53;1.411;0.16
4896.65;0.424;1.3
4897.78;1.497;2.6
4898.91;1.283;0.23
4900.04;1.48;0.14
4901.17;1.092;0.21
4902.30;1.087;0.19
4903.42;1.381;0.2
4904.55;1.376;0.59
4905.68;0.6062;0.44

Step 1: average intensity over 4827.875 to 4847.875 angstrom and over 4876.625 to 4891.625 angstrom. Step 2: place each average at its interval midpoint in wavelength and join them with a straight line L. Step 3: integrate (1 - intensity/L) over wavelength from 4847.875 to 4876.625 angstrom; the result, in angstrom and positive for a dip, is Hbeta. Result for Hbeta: 2.6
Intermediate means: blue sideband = 1.2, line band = 1.09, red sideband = 1.2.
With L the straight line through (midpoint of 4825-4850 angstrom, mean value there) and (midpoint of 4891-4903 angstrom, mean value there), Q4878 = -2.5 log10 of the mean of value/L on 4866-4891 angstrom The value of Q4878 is 0.06 mag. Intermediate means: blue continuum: 1.21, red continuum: 1.24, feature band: 1.16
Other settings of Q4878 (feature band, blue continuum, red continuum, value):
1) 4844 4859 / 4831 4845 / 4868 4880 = 0.09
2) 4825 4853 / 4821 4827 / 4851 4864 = -0.04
